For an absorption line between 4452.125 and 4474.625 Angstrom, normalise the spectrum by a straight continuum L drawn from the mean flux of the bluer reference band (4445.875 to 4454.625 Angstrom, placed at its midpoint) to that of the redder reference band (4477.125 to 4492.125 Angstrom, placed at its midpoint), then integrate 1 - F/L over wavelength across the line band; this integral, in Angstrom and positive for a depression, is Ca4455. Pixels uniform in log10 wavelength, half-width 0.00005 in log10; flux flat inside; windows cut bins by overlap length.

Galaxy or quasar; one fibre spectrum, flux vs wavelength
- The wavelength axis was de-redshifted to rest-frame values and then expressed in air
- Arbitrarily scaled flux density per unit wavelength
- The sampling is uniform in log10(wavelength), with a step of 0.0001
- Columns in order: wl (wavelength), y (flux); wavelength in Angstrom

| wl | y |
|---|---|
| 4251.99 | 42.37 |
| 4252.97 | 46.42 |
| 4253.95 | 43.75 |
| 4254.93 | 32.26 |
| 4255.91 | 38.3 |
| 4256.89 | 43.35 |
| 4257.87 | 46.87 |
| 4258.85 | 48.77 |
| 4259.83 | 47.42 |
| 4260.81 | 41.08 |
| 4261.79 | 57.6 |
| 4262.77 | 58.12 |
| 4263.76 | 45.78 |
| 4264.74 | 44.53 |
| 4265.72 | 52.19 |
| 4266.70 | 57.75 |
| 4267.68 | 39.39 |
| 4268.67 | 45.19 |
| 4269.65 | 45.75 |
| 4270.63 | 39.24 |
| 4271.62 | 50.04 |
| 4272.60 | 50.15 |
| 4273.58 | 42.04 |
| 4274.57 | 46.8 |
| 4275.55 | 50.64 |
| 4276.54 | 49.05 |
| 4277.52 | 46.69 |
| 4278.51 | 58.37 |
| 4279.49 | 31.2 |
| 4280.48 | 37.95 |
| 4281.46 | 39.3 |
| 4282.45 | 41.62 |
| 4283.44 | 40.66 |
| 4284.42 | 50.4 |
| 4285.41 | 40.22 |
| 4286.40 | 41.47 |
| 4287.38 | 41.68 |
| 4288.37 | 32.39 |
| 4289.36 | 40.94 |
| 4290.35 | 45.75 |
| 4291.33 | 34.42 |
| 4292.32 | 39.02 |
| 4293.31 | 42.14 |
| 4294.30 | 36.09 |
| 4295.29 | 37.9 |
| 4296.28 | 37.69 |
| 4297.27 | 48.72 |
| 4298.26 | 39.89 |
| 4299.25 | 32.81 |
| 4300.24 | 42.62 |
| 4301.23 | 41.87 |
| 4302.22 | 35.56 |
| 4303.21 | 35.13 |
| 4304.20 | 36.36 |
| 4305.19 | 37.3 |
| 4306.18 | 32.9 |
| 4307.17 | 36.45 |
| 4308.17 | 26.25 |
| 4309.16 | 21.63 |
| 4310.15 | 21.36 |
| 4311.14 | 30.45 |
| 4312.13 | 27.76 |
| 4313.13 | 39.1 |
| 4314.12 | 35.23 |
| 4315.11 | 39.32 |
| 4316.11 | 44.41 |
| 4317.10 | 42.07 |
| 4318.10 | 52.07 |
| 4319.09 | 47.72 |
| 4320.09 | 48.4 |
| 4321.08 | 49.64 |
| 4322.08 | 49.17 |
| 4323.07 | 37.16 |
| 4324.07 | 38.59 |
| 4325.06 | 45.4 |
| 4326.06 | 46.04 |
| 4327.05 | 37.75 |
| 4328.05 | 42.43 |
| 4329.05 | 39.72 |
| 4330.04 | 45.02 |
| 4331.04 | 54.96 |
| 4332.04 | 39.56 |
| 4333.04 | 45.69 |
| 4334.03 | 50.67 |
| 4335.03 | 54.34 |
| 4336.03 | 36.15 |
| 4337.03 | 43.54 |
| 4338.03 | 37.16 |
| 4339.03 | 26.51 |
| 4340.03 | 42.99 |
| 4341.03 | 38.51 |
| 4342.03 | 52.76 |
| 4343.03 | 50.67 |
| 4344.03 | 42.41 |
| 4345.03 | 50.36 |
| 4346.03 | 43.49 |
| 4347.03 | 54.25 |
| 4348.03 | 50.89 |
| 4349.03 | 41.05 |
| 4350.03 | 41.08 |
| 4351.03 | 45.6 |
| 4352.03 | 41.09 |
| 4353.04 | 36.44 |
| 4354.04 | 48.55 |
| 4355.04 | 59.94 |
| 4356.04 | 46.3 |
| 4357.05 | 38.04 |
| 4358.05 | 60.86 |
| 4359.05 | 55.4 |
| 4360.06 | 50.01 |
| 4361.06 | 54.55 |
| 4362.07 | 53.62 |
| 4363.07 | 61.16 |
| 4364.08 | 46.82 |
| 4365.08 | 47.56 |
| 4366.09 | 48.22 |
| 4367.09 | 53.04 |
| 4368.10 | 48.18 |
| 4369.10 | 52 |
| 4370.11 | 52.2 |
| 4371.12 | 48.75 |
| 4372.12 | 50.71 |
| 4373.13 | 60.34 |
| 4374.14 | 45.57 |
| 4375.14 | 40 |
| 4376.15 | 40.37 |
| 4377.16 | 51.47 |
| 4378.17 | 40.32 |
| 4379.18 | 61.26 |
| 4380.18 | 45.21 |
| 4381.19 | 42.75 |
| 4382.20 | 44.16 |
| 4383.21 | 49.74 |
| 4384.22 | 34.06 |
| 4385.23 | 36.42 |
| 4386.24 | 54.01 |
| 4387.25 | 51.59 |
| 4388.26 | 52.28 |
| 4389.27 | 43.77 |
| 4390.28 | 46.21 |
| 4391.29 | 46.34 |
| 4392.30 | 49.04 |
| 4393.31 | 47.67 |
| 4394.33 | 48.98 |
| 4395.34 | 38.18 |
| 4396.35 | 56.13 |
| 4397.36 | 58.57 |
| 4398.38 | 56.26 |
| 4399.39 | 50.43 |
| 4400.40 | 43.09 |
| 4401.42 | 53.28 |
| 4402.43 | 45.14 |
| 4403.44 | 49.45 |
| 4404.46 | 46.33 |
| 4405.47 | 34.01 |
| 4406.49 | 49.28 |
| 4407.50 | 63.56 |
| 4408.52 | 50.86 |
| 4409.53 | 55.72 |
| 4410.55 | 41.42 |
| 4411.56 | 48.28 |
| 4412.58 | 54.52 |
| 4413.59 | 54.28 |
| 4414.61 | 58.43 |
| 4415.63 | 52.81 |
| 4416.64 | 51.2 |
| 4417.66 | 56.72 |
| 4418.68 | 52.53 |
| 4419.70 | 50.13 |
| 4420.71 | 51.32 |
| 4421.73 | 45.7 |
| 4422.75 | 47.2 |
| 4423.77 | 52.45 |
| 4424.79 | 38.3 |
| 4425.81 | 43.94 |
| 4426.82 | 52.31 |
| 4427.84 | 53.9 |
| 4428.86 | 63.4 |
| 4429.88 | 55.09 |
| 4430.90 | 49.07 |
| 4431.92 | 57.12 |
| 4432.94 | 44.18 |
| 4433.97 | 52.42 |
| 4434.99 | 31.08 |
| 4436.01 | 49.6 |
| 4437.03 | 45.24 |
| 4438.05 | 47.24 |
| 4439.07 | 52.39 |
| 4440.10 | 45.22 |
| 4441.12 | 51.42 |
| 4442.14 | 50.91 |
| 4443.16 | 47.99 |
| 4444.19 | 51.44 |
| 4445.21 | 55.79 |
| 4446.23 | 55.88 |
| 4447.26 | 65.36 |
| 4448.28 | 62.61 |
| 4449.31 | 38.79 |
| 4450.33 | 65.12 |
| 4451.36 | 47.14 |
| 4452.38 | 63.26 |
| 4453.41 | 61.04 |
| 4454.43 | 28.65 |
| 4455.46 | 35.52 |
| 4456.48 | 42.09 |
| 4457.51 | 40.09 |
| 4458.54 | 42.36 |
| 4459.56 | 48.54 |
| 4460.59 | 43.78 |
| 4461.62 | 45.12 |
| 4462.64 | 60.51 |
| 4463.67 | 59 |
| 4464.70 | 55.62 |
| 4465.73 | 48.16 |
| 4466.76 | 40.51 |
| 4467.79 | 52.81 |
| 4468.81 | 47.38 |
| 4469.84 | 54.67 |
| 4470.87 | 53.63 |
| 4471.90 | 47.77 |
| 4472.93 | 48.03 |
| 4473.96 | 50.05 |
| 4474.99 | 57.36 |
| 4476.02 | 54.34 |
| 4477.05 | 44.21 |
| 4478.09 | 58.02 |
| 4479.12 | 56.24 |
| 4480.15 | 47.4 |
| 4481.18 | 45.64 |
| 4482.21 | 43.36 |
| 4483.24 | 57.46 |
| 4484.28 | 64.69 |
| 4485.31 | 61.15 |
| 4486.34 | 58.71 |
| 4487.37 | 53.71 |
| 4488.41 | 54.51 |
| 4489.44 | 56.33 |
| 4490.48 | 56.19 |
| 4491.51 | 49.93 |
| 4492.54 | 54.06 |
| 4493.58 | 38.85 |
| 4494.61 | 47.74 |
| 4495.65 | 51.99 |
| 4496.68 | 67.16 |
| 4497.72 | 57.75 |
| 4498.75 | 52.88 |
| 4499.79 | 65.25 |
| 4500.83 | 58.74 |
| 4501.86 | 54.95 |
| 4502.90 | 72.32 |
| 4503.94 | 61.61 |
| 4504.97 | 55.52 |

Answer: 2.6 Angstrom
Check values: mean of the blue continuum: 55.1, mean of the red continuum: 54.2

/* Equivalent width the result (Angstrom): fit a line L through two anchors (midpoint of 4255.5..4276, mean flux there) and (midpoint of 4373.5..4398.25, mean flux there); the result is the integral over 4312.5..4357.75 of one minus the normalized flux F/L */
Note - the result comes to 2.7 Angstrom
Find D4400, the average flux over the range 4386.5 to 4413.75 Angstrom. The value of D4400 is 49.4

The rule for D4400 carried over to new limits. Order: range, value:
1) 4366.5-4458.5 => 49.4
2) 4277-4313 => 37.9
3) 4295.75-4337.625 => 40.2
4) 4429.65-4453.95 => 51.8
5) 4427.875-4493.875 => 51.1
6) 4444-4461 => 49.9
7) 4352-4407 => 48.5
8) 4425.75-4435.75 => 50.5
